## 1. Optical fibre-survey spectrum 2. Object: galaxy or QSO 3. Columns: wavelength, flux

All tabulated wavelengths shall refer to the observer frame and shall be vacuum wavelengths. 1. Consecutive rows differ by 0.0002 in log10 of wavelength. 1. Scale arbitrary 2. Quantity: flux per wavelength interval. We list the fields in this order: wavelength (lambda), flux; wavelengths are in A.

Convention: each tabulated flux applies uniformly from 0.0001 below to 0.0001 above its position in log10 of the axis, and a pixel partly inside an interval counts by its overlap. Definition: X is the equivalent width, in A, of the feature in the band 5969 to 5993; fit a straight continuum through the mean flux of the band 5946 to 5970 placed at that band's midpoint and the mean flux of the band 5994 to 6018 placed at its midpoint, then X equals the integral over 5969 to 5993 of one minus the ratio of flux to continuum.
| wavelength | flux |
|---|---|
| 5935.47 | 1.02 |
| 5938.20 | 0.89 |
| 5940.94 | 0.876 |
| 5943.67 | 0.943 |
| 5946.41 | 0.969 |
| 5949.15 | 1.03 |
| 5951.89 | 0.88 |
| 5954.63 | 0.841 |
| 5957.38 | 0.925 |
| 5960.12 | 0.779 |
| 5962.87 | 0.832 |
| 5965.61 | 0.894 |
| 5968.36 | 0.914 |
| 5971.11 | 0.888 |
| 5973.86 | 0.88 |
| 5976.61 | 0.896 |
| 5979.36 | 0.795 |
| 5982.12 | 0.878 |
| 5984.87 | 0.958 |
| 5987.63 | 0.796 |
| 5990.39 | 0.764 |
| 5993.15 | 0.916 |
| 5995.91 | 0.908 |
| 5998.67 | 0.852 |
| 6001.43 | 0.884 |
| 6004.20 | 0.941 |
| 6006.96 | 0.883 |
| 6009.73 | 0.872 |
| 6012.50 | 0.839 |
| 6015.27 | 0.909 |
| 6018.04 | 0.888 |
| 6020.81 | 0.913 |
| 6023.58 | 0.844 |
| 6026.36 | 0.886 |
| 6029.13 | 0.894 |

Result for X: 0.8 A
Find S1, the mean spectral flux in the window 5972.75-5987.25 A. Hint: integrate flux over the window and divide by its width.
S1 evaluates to 0.876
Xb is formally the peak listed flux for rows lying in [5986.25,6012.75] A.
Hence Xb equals 0.941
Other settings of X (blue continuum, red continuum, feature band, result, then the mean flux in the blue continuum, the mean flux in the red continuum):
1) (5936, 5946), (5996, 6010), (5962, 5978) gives 0.4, 0.919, 0.89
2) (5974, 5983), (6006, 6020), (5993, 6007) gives -0.4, 0.858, 0.879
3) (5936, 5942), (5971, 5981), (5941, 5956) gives -0.6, 0.902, 0.862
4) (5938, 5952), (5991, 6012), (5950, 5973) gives 1.3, 0.939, 0.887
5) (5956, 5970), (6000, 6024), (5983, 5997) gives 0.2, 0.869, 0.888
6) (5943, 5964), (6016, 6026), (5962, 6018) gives 0.9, 0.899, 0.884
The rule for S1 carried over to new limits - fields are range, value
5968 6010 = 0.876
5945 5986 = 0.89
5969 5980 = 0.873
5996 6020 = 0.886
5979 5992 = 0.843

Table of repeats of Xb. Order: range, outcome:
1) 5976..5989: 0.958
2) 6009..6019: 0.909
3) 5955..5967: 0.925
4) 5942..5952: 1.03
